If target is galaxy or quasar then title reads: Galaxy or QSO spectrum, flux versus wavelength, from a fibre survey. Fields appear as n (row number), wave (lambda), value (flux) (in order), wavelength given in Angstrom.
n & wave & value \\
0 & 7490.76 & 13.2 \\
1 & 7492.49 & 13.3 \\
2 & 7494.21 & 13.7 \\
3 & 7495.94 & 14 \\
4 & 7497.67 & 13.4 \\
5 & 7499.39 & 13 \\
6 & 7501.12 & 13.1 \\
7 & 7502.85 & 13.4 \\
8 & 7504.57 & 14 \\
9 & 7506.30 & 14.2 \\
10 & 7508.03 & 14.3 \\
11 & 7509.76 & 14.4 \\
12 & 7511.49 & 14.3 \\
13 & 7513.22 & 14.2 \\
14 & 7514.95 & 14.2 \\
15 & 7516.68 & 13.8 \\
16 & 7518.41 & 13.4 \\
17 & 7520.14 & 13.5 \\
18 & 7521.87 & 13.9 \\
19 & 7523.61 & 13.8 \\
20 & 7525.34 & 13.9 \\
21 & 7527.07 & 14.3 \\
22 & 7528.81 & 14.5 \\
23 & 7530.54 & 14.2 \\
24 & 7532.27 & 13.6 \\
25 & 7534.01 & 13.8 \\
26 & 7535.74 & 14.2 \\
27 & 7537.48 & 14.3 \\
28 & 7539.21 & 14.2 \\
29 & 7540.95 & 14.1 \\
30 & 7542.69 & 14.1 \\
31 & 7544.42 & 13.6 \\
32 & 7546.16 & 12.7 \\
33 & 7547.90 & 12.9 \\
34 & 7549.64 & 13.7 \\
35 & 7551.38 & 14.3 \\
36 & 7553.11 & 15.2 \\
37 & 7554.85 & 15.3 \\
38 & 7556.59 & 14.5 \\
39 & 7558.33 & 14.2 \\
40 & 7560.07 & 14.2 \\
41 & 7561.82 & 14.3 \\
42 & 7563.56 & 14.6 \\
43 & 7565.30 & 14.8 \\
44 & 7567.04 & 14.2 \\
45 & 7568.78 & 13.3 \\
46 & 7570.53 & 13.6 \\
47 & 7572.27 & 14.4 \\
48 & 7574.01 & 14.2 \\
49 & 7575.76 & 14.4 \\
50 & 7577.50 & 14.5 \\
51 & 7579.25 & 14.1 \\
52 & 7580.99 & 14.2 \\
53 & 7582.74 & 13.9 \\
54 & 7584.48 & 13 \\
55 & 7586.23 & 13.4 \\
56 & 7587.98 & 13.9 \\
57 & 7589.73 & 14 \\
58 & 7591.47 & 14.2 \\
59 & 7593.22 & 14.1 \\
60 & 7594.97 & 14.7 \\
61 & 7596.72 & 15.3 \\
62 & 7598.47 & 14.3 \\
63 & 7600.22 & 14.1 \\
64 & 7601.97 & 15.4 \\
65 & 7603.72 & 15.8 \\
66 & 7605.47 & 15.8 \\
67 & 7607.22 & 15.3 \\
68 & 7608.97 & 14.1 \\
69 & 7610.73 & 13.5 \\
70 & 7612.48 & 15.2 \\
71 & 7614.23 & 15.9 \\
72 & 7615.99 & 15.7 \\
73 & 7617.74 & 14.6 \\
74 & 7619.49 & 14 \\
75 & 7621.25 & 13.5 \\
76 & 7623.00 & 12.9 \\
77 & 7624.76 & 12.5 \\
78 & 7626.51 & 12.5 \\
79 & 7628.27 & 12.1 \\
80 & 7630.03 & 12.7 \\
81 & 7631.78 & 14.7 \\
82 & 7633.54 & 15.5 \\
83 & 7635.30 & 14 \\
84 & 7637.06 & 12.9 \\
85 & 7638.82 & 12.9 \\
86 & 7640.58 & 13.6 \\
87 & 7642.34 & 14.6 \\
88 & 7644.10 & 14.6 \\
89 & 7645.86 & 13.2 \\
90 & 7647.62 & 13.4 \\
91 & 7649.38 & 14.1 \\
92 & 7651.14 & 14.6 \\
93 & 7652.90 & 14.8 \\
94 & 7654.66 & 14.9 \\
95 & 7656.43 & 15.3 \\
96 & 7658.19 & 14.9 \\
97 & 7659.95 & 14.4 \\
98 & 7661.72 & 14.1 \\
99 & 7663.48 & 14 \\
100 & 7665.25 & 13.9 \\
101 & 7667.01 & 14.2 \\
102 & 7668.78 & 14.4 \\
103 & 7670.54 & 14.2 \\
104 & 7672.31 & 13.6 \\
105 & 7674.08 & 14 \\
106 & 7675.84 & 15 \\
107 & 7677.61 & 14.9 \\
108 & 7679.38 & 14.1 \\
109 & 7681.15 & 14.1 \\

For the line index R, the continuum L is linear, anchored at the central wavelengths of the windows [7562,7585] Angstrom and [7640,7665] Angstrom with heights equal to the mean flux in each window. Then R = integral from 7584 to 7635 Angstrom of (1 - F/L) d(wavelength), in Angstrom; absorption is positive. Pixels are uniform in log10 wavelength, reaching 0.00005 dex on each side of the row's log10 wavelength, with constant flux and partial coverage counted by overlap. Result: -0.1 Angstrom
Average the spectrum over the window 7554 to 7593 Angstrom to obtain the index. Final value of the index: 14.1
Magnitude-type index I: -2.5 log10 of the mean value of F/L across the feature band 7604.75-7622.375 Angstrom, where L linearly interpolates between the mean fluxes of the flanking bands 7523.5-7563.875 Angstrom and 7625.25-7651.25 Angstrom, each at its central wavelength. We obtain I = -0.07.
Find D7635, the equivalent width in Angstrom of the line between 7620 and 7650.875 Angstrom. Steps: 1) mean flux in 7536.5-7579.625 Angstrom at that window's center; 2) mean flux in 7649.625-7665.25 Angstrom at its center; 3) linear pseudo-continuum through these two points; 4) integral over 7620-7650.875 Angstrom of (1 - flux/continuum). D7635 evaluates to 2.0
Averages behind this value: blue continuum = 14.1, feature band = 13.5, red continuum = 14.6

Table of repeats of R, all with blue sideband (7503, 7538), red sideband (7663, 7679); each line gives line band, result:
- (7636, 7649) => 0.53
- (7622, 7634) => 0.83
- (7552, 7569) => -0.51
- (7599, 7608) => -0.70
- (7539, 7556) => 0.06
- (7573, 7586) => 0.09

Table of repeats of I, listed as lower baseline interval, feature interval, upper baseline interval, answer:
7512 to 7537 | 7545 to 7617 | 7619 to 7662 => -0.04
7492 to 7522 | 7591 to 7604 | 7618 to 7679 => -0.06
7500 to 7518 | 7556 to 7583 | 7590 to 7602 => 0.01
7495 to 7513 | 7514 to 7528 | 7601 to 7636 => 0.00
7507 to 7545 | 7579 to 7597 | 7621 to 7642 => -0.03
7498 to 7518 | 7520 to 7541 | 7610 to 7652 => -0.01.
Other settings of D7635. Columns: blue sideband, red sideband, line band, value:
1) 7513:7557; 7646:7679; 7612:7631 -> 0.6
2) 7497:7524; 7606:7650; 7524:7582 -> -1.2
